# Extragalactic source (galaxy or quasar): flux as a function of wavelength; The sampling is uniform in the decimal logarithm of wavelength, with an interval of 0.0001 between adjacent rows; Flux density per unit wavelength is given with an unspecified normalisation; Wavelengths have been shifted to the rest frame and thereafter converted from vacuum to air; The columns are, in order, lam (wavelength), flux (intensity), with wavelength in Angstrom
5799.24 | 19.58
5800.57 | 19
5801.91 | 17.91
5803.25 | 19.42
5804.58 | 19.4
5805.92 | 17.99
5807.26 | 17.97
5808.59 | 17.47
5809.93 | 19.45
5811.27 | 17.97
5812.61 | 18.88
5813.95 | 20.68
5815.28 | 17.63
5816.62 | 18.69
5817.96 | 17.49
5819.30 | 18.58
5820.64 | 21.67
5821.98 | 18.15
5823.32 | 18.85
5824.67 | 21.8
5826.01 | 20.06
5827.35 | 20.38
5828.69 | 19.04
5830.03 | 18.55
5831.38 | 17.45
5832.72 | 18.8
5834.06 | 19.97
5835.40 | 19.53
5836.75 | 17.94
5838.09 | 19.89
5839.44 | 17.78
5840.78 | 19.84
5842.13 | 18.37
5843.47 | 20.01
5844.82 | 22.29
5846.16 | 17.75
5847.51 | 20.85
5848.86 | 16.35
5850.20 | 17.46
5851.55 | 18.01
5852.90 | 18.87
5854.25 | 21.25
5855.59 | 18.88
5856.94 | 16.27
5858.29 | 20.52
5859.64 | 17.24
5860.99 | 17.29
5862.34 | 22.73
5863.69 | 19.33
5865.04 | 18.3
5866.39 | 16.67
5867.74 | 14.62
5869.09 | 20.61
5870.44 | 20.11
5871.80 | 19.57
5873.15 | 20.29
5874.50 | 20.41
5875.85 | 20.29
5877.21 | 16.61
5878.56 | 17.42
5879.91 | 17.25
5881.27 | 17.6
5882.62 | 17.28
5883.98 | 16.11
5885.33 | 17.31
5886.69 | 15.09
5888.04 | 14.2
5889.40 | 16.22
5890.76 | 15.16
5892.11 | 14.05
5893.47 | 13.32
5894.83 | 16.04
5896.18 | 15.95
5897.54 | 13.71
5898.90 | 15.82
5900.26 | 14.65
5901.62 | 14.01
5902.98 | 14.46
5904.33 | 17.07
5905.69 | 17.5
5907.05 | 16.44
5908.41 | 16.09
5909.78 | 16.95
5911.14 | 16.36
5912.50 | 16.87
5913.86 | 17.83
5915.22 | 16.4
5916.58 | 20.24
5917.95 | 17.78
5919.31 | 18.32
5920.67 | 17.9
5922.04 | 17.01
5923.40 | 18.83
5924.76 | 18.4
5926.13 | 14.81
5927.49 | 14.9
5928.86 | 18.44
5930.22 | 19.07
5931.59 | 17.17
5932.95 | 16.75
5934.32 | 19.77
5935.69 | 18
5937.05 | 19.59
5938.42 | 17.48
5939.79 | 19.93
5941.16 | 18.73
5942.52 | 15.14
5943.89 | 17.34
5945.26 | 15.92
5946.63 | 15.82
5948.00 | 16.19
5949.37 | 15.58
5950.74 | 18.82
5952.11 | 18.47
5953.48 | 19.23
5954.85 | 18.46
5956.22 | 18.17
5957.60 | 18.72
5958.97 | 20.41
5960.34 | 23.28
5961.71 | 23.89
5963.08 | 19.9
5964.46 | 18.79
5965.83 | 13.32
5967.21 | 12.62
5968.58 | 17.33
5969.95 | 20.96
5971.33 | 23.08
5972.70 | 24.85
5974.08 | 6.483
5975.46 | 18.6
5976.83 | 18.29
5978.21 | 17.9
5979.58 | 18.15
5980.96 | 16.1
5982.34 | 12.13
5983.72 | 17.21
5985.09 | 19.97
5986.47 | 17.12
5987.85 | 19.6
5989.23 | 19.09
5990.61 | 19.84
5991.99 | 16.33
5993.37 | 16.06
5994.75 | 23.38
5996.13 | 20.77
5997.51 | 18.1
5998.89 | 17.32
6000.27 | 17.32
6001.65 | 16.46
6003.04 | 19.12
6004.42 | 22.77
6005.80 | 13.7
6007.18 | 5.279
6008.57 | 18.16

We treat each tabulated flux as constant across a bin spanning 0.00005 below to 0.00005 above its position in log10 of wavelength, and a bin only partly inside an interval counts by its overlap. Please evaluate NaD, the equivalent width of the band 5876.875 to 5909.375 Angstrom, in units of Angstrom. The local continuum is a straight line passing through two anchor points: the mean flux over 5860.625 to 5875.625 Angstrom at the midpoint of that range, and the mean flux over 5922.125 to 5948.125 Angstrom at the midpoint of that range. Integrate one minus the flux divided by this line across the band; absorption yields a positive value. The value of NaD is 4.8 Angstrom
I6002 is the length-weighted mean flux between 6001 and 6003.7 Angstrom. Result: 17.7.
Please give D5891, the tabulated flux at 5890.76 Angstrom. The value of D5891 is 15.16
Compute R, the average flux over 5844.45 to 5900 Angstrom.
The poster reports 17.6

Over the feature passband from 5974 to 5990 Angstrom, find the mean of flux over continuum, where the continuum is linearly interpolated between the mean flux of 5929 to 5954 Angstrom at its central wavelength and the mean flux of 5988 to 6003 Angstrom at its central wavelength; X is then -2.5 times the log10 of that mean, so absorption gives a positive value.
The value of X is 0.07 mag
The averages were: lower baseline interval 17.7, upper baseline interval 18.5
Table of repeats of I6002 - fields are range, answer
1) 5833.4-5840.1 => 19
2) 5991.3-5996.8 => 19.1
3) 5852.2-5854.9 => 20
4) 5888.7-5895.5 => 14.9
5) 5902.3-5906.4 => 16.4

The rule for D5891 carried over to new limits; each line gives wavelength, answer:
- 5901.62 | 14.01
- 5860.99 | 17.29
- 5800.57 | 19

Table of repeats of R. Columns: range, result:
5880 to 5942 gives 16.8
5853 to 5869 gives 18.6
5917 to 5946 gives 17.7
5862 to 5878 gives 19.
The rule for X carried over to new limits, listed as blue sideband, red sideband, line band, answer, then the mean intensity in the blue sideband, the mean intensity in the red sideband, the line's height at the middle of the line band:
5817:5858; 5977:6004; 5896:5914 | 0.17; 19.1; 18.1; 18.6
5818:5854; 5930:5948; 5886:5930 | 0.11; 19.2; 17.7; 18.1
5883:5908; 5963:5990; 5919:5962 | -0.09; 15.4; 17.5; 16.6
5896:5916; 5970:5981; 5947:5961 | -0.07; 16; 18.2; 17.5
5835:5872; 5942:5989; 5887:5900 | 0.23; 18.9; 17.9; 18.5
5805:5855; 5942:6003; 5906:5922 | 0.07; 19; 18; 18.4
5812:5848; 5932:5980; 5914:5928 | 0.06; 19.3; 18.2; 18.5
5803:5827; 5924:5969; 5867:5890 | 0.05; 19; 17.9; 18.5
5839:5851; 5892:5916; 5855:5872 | -0.04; 19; 15.8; 18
